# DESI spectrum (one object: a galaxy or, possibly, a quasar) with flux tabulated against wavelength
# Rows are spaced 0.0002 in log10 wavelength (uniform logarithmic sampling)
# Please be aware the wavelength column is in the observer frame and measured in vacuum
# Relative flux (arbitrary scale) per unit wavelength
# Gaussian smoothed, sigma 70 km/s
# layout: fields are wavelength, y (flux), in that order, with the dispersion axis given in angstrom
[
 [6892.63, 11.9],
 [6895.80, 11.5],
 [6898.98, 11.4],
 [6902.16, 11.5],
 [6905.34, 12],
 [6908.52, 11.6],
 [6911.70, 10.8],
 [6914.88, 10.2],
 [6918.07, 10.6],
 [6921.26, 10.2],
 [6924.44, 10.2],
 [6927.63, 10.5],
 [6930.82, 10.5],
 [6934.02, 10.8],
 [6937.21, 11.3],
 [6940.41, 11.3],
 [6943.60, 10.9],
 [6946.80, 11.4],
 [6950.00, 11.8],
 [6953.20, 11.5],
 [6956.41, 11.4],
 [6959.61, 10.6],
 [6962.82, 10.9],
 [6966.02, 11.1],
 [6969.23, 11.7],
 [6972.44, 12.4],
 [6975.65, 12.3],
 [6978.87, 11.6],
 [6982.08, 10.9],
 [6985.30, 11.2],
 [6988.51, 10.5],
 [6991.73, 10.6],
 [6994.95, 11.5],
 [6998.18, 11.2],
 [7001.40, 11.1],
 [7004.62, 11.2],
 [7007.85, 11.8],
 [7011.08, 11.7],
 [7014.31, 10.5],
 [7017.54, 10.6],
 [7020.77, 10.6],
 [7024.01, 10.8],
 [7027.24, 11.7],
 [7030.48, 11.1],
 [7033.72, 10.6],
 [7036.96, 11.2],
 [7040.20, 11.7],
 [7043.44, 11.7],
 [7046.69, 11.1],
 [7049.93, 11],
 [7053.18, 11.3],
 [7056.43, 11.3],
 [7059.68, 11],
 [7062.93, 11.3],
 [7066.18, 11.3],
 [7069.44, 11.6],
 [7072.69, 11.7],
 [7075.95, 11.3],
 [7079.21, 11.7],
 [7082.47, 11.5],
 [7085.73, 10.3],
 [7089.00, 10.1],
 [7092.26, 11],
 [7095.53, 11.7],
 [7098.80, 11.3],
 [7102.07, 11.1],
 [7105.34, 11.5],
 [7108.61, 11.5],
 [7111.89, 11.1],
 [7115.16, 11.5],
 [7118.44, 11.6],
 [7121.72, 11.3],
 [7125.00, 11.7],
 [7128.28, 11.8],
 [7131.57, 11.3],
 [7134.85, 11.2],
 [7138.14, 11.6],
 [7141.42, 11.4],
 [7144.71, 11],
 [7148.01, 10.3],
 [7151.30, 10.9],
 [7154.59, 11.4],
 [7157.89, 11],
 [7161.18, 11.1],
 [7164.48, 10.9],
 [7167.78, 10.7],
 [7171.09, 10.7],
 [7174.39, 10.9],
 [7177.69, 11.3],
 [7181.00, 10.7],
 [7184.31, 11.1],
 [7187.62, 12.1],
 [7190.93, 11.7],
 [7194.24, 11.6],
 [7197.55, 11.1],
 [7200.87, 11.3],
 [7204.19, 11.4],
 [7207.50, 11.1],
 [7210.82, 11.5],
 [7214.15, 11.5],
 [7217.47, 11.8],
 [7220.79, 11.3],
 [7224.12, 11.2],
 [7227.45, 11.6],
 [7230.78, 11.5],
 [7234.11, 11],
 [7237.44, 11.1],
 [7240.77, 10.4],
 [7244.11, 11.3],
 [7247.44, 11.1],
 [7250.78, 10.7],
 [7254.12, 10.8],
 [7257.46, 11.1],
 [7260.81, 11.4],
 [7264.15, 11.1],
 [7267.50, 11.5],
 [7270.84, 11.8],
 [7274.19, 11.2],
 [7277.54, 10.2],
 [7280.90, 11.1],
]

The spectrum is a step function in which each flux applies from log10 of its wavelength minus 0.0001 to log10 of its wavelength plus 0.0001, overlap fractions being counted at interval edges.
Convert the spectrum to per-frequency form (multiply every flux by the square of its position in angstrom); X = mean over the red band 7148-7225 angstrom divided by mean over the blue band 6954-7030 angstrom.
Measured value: 1.1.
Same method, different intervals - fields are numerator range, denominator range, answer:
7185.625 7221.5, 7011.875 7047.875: 1.09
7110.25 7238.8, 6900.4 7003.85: 1.08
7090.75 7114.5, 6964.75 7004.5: 1.03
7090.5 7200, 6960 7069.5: 1.04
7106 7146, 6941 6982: 1.05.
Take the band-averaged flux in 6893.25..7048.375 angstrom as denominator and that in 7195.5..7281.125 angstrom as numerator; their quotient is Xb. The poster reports 1.00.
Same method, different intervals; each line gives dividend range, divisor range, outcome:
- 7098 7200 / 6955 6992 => 1.00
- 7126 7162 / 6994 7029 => 1.00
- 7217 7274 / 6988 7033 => 1.01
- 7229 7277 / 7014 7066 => 1.00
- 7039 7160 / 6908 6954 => 1.04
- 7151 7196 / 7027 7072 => 0.99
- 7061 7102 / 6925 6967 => 1.02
